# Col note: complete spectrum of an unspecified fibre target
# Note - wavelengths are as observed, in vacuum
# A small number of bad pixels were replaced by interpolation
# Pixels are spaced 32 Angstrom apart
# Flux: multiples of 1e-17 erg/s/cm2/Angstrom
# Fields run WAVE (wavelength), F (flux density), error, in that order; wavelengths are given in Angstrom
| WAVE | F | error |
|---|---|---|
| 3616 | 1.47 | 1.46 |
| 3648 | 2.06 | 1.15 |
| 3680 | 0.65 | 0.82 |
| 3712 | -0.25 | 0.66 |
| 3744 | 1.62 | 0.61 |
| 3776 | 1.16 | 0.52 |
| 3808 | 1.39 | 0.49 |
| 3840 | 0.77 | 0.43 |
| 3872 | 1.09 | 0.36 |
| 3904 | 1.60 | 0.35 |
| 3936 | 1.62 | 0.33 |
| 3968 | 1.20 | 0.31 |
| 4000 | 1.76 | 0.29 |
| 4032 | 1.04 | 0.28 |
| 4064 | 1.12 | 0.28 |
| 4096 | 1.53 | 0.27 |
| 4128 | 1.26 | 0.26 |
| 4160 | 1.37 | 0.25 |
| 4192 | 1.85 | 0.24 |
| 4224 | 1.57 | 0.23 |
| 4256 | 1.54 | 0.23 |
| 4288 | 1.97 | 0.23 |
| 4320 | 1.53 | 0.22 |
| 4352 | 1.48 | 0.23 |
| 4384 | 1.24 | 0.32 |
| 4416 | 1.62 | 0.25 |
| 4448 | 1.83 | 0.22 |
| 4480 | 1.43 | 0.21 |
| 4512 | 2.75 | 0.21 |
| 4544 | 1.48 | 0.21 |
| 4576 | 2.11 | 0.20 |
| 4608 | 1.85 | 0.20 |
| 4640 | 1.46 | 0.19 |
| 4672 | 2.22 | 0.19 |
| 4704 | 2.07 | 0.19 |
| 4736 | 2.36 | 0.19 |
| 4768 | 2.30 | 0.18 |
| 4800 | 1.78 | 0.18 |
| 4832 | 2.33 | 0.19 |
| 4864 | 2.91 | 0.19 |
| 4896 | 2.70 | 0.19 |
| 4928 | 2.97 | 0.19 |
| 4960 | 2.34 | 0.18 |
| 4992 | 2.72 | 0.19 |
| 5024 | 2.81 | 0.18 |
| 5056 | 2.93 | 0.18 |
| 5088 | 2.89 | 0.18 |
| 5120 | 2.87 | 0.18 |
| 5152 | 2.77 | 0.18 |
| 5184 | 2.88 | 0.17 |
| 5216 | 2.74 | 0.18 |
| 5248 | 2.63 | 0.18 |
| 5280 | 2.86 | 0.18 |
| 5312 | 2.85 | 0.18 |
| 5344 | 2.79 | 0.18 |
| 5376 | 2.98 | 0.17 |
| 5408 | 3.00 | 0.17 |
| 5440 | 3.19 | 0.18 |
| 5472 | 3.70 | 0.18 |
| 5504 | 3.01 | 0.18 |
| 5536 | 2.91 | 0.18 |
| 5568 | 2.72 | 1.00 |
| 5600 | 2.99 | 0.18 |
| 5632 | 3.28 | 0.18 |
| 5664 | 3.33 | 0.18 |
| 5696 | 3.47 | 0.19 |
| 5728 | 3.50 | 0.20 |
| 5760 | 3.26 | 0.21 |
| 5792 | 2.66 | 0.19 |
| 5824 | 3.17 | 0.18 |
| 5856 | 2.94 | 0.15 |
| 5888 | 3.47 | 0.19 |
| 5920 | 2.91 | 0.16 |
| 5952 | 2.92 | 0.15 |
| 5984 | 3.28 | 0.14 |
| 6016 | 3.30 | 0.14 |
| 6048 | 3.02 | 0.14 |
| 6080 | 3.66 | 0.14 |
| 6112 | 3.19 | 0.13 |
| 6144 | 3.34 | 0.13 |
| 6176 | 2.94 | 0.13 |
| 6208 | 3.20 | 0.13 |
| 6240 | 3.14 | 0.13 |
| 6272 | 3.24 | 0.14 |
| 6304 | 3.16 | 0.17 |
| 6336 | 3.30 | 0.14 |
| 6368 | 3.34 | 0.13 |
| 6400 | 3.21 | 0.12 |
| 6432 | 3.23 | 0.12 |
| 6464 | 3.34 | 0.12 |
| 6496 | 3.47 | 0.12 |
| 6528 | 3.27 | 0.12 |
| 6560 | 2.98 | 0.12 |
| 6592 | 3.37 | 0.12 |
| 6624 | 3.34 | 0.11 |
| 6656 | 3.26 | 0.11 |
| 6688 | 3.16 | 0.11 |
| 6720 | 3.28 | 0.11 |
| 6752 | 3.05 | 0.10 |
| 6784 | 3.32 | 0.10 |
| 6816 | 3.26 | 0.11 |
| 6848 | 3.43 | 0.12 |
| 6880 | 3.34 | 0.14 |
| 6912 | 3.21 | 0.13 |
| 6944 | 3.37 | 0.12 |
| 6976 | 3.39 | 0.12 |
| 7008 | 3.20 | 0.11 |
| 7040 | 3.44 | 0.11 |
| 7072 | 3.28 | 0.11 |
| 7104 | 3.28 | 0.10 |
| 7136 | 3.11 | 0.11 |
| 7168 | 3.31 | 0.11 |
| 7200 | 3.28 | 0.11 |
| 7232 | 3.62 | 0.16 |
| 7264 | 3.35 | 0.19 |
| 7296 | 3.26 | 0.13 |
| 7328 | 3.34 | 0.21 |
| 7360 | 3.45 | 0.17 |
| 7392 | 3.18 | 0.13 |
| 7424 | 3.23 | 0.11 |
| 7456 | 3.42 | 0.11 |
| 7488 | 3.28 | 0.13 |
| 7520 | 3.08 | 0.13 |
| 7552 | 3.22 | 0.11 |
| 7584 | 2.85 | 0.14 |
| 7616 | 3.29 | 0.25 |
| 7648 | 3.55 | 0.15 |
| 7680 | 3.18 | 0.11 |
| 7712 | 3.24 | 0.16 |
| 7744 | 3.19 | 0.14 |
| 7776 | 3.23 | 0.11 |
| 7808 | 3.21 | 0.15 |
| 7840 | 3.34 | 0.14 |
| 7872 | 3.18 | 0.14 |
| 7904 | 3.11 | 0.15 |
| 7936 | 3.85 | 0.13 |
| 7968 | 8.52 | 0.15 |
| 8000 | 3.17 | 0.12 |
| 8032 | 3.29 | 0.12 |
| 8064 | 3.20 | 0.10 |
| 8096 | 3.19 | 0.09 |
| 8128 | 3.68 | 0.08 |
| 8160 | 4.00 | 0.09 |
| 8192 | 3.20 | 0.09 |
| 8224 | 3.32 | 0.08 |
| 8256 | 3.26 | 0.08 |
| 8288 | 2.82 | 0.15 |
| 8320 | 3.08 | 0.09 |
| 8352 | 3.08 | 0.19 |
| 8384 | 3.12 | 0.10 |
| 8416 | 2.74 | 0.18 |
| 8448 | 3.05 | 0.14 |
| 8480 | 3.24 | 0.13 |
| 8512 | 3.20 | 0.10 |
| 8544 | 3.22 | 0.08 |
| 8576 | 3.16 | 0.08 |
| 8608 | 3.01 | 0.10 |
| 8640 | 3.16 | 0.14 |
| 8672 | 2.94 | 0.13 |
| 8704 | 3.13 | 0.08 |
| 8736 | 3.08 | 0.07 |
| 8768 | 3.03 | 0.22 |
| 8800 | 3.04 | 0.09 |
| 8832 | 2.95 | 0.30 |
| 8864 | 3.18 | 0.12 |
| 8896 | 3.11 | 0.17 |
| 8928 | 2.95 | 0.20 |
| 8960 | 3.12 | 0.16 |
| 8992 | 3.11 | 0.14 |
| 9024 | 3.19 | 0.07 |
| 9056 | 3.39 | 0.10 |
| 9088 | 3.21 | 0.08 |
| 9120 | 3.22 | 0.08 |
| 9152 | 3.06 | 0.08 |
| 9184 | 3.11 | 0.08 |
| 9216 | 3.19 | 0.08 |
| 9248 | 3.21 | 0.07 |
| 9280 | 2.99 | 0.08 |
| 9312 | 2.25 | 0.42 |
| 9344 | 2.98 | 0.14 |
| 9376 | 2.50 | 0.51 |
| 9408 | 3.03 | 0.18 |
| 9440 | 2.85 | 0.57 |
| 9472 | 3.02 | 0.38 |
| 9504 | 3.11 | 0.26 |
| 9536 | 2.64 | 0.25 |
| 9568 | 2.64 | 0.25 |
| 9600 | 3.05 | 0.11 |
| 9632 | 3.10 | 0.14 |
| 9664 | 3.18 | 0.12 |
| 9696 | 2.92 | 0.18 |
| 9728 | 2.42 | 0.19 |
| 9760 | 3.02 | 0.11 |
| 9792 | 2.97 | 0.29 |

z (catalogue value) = 0.212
